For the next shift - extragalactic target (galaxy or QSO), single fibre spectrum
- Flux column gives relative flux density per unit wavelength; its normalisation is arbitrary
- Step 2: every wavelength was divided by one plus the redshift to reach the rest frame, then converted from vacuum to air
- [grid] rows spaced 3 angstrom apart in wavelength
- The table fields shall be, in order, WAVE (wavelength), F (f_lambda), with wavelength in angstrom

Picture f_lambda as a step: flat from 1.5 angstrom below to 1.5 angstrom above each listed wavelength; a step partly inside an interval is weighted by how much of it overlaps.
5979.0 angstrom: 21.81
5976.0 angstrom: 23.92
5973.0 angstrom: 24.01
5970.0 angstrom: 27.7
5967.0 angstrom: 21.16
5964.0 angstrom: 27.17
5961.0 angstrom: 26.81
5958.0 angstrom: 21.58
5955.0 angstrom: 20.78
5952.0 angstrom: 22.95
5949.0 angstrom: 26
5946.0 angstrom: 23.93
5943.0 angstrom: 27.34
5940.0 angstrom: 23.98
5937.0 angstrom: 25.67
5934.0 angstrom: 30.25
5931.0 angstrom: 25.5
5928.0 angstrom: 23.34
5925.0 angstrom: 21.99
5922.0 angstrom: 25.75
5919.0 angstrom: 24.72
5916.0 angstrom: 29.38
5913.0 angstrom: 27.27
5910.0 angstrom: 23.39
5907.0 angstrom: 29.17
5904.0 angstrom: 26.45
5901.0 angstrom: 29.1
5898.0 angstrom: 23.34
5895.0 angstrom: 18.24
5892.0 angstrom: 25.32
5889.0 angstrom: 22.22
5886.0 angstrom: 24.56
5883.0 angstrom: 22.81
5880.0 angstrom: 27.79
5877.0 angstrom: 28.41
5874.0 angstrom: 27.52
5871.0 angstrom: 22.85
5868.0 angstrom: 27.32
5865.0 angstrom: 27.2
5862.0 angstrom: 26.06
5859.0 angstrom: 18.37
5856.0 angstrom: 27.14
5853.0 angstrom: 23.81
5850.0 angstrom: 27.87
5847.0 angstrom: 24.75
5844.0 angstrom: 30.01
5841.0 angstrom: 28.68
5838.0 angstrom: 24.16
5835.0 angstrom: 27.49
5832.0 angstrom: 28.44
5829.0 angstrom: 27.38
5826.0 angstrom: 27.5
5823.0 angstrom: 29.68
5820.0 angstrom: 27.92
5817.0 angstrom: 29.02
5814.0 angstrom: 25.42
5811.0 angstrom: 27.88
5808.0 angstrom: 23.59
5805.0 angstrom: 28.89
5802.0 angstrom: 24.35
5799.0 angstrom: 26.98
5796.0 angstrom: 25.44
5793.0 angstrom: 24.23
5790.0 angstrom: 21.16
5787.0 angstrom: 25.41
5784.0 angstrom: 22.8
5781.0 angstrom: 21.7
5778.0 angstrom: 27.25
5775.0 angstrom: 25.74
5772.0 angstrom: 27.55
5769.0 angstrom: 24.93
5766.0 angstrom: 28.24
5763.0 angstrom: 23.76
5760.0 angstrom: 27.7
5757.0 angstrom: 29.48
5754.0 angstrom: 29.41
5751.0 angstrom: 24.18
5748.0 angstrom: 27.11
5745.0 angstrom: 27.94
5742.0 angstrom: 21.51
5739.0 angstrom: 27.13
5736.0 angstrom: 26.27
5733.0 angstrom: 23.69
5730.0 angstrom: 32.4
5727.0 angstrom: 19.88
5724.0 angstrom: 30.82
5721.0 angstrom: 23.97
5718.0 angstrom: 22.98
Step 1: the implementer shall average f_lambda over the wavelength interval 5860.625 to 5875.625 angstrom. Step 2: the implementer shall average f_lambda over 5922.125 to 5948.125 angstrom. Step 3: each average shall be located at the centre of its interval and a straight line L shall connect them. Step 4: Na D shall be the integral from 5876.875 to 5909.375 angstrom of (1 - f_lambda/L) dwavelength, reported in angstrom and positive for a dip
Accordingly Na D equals 1.0 angstrom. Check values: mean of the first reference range 26.2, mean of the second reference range 25.3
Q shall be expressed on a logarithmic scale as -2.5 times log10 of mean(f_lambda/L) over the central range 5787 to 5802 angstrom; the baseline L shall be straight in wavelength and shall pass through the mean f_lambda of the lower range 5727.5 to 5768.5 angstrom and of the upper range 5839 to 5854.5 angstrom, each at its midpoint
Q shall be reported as 0.09 mag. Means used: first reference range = 26.6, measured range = 24.5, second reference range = 26.9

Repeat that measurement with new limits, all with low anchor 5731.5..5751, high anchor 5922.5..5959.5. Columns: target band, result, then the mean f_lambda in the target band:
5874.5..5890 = -0.03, 25.4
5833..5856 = -0.07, 26.7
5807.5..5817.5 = -0.06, 26.5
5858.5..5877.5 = -0.03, 25.6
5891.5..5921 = -0.04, 25.7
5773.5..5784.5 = 0.03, 24.5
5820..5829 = -0.13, 28.3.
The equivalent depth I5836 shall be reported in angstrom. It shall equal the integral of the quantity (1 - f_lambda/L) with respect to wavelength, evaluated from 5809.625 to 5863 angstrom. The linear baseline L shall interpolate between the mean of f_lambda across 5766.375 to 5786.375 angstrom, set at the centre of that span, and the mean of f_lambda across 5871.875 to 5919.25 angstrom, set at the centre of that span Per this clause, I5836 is -2.9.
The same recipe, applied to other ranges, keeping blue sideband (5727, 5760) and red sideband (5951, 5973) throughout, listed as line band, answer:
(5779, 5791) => 1.43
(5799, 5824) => -1.18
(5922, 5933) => 0.11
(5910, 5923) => -0.98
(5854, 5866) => 0.33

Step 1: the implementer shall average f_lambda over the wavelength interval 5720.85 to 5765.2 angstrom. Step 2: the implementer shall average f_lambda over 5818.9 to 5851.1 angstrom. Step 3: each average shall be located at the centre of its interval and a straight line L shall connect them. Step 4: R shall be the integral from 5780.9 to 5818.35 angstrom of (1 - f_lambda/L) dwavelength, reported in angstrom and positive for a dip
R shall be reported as 2.6 angstrom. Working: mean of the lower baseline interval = 26.5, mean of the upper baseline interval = 27.6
